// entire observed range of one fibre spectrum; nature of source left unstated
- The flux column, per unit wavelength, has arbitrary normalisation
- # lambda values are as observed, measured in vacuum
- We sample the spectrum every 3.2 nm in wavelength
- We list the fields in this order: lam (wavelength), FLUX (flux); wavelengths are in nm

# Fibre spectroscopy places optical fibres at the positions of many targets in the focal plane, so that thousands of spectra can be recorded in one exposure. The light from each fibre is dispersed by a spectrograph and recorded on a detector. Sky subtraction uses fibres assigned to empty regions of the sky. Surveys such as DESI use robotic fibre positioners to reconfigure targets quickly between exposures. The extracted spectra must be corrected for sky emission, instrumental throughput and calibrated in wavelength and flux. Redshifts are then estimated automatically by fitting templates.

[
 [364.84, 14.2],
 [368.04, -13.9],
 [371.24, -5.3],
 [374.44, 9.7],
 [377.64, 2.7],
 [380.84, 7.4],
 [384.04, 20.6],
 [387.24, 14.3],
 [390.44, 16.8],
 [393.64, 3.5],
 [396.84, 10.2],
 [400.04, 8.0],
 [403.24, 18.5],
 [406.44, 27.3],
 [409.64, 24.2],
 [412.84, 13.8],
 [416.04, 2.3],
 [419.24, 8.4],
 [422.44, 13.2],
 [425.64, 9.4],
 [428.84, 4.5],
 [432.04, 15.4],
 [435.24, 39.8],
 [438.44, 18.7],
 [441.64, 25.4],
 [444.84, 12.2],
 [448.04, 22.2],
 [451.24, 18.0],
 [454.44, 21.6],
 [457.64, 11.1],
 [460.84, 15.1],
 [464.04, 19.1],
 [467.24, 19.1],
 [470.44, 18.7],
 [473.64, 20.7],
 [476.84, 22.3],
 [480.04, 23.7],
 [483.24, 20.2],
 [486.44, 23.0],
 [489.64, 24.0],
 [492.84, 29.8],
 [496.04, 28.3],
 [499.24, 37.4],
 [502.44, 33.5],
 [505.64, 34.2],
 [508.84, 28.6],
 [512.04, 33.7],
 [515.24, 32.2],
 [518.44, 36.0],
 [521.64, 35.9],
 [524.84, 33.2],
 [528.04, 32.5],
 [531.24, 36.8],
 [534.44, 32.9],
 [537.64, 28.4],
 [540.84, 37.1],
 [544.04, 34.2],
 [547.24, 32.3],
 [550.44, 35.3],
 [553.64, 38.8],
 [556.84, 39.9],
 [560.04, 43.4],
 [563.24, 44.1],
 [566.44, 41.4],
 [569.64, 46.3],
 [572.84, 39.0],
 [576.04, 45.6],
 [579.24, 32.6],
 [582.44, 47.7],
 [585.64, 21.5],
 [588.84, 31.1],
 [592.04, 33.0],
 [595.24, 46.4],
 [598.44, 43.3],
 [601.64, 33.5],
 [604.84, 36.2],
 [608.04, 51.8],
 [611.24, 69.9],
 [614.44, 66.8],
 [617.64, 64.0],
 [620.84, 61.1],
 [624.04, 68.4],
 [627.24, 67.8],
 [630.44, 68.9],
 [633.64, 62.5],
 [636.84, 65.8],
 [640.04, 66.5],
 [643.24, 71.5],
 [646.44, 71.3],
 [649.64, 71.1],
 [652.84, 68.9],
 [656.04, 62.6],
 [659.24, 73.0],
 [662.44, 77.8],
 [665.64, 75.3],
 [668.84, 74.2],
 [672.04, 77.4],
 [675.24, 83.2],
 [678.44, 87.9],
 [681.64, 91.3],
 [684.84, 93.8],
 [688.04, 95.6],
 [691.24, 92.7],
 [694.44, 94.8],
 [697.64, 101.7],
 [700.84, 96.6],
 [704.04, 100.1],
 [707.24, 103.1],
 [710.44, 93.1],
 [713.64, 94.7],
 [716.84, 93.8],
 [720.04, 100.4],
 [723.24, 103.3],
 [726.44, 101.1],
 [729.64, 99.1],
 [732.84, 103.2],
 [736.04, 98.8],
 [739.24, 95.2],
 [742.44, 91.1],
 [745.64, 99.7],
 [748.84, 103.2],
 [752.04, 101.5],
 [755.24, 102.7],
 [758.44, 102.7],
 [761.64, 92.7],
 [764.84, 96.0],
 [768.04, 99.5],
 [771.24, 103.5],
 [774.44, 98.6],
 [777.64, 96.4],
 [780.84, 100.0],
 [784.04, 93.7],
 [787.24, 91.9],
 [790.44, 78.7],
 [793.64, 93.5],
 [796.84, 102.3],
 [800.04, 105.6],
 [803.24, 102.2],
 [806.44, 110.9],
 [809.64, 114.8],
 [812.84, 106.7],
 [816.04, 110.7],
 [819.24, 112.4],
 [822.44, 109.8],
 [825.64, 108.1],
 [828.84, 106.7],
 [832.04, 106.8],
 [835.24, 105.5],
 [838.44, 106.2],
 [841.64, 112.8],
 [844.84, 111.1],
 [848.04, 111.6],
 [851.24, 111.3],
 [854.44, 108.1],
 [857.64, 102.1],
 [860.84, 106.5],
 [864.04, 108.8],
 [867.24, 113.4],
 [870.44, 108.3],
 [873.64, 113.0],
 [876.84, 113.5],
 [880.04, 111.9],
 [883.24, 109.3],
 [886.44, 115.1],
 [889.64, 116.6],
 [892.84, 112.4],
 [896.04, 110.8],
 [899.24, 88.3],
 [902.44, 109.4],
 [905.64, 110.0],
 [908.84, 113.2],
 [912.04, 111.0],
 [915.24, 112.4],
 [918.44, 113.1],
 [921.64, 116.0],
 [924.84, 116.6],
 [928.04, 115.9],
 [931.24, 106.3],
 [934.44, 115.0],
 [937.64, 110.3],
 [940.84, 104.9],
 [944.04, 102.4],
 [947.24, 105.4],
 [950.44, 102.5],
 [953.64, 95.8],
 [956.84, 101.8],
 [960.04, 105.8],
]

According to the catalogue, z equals 0.525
